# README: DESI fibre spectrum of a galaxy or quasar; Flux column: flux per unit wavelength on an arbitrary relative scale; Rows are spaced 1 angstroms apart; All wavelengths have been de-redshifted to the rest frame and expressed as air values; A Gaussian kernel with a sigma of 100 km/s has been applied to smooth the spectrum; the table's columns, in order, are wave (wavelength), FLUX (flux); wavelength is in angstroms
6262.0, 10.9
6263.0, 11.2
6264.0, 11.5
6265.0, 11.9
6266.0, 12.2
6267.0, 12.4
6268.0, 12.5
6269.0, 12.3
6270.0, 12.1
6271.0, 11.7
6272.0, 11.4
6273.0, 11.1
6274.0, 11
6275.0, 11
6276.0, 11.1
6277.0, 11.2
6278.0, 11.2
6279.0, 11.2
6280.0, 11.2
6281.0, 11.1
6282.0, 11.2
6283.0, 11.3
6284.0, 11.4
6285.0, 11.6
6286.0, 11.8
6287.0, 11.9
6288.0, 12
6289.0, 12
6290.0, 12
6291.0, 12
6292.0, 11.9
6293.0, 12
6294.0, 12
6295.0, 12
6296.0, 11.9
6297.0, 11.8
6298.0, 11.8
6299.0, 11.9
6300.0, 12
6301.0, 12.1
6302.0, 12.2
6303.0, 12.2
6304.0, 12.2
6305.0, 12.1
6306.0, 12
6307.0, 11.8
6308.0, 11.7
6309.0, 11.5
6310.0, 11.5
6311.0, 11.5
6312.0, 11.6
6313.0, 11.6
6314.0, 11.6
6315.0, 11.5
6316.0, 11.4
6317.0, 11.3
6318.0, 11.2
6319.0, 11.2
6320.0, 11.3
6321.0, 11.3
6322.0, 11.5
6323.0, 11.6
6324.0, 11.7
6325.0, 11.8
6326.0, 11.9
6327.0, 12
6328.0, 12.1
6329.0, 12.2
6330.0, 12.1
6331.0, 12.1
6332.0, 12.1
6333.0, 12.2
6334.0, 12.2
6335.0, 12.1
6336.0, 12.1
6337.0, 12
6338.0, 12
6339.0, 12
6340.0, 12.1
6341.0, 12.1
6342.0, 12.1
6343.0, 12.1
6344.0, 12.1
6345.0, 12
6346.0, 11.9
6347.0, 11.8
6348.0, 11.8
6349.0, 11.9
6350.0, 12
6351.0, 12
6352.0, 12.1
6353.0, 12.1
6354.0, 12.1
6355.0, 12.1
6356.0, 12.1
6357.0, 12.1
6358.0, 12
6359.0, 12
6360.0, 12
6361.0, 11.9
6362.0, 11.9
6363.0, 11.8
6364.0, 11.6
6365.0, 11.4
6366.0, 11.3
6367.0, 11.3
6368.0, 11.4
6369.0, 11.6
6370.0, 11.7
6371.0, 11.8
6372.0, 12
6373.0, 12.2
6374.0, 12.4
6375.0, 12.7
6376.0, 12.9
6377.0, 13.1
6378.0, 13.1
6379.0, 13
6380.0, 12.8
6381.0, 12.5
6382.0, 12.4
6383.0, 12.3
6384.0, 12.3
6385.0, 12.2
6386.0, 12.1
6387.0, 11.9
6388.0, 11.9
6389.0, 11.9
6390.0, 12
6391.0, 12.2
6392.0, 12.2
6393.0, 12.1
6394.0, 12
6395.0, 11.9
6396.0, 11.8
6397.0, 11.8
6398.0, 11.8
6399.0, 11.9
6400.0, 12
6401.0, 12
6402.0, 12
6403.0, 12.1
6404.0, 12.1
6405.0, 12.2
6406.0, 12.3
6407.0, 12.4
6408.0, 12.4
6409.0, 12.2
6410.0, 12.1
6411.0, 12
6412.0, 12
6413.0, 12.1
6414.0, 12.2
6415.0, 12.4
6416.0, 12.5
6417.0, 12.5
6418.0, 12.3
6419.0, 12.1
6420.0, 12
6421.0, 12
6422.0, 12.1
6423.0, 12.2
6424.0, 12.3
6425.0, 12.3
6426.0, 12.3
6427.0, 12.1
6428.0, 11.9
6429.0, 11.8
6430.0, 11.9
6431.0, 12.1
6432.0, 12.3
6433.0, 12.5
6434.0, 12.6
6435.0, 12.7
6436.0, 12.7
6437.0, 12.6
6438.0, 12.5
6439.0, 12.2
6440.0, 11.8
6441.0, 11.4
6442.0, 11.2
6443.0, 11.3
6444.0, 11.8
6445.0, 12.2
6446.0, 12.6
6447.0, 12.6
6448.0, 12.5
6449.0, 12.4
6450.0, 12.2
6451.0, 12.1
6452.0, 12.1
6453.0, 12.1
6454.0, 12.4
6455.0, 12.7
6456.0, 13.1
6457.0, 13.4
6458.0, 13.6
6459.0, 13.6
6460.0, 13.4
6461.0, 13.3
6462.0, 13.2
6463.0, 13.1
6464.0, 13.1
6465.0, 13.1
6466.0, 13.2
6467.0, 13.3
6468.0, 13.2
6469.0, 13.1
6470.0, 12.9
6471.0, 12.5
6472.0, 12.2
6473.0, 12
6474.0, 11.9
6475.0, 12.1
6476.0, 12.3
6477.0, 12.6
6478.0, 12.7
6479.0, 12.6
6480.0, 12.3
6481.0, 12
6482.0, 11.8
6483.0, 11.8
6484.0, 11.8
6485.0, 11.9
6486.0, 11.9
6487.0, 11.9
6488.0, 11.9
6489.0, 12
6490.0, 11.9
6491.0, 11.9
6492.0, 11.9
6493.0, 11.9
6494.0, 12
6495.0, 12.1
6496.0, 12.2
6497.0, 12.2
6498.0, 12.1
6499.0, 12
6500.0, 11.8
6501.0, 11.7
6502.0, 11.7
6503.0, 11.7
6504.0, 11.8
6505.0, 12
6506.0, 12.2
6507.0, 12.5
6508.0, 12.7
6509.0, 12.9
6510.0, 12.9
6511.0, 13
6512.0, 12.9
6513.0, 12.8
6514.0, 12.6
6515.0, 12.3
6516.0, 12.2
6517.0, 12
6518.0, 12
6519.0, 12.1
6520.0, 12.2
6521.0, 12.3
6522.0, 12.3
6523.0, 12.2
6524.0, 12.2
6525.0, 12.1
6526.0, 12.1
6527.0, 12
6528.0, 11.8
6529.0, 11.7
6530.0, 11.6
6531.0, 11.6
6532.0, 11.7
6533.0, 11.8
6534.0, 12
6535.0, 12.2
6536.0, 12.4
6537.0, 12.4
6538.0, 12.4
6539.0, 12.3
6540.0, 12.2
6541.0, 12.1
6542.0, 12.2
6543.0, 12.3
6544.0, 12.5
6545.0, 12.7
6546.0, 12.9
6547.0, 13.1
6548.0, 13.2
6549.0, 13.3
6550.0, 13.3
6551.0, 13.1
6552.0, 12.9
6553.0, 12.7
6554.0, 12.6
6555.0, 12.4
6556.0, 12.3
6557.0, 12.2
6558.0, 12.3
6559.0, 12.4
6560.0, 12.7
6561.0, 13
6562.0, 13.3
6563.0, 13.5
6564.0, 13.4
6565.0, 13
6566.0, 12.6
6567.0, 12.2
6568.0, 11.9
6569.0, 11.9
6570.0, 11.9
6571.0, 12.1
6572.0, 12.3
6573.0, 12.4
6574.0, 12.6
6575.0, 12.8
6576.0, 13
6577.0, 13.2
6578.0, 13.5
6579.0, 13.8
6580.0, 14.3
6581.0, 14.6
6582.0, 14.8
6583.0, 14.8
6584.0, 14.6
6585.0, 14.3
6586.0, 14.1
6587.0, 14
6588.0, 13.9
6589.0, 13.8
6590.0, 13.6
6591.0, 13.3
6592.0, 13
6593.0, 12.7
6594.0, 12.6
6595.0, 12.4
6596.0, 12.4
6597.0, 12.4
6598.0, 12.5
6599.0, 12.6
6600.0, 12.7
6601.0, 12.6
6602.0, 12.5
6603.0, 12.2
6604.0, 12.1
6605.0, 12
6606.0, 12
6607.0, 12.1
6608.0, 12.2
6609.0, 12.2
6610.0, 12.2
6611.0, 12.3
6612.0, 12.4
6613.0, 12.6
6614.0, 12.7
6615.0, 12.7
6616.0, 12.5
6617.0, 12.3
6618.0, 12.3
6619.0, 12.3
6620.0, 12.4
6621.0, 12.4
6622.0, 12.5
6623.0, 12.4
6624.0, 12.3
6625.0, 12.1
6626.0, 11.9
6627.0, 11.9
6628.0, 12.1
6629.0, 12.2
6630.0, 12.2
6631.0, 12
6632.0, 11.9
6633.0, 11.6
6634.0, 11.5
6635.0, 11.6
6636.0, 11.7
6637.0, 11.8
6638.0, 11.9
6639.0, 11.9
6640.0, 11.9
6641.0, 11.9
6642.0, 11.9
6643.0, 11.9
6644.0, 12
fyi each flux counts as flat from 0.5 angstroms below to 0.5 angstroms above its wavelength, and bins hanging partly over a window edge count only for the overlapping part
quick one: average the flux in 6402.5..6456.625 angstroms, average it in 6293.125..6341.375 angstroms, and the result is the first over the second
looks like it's 1.03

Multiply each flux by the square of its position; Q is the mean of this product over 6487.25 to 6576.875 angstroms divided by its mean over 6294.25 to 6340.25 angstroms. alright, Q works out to 1.1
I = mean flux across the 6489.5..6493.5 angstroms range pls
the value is 11.9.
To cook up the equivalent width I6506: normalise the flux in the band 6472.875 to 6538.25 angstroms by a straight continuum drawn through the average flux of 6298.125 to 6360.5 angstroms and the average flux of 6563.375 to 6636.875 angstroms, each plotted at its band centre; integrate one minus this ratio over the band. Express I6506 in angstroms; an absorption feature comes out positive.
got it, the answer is 1.4 angstroms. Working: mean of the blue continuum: 11.9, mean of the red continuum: 12.7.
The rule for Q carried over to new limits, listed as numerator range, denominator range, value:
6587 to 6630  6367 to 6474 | 1.07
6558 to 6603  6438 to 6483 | 1.08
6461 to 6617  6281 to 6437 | 1.11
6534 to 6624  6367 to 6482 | 1.09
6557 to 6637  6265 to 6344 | 1.18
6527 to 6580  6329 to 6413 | 1.10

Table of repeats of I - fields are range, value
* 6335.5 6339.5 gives 12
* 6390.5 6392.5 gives 12.2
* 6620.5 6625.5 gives 12.3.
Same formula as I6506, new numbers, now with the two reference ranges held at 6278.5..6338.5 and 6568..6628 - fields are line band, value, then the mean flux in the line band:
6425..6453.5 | 0.16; 12.2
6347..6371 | 0.24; 11.8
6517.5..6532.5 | 0.64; 12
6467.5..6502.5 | 0.71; 12.1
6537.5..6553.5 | -0.13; 12.7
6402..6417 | -0.11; 12.2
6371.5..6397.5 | -0.56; 12.3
